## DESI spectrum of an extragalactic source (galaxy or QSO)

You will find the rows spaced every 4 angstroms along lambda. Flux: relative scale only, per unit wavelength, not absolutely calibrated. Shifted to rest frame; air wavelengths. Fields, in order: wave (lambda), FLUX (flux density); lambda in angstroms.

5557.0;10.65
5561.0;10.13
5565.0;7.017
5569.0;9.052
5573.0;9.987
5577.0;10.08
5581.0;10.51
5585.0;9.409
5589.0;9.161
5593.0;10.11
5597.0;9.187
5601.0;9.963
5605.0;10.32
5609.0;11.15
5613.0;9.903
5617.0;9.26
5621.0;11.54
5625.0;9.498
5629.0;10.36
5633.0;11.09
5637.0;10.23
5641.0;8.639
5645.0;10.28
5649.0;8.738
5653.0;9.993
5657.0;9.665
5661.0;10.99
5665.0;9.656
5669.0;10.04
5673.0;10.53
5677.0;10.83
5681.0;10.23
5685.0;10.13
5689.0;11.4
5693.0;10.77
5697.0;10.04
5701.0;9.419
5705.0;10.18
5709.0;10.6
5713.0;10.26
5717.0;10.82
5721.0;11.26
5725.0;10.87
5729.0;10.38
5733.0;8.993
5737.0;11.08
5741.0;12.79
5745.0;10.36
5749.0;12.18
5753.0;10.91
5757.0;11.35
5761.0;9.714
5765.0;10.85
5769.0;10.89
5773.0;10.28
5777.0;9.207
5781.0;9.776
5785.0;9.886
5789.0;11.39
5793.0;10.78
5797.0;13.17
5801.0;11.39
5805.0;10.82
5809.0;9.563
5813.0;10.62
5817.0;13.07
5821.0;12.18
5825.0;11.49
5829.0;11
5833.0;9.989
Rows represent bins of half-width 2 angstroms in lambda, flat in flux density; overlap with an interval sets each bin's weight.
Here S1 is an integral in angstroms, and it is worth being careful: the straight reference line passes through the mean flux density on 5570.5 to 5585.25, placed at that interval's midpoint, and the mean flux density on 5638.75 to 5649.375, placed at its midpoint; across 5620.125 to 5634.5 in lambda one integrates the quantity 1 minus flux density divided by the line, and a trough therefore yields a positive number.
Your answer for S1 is -1.6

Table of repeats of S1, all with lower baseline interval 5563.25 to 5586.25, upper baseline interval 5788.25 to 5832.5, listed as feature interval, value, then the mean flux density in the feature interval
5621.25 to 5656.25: -0.10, 9.93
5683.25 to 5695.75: -0.48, 10.7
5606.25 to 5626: -1.21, 10.3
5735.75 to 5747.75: -0.78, 11.5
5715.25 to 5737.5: 0.24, 10.5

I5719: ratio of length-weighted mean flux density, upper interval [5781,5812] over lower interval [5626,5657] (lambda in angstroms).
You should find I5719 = 1.1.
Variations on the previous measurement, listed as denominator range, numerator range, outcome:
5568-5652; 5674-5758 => 1.08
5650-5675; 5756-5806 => 1.06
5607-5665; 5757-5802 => 1.06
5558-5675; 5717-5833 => 1.10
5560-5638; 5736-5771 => 1.12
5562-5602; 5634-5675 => 1.05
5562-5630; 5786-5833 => 1.16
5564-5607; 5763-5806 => 1.12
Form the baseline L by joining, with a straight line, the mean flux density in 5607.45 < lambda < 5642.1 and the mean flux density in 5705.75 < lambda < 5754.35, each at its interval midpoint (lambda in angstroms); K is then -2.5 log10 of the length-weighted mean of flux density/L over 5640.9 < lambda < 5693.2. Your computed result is 0.03 mag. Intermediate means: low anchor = 10.2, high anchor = 10.9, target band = 10.2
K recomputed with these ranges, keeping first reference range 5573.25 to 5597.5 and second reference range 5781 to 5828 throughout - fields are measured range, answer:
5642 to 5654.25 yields 0.07 mag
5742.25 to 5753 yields -0.04 mag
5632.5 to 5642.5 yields 0.03 mag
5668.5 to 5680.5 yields -0.01 mag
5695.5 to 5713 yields 0.05 mag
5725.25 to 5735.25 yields 0.09 mag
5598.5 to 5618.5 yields -0.02 mag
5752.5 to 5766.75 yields 0.03 mag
